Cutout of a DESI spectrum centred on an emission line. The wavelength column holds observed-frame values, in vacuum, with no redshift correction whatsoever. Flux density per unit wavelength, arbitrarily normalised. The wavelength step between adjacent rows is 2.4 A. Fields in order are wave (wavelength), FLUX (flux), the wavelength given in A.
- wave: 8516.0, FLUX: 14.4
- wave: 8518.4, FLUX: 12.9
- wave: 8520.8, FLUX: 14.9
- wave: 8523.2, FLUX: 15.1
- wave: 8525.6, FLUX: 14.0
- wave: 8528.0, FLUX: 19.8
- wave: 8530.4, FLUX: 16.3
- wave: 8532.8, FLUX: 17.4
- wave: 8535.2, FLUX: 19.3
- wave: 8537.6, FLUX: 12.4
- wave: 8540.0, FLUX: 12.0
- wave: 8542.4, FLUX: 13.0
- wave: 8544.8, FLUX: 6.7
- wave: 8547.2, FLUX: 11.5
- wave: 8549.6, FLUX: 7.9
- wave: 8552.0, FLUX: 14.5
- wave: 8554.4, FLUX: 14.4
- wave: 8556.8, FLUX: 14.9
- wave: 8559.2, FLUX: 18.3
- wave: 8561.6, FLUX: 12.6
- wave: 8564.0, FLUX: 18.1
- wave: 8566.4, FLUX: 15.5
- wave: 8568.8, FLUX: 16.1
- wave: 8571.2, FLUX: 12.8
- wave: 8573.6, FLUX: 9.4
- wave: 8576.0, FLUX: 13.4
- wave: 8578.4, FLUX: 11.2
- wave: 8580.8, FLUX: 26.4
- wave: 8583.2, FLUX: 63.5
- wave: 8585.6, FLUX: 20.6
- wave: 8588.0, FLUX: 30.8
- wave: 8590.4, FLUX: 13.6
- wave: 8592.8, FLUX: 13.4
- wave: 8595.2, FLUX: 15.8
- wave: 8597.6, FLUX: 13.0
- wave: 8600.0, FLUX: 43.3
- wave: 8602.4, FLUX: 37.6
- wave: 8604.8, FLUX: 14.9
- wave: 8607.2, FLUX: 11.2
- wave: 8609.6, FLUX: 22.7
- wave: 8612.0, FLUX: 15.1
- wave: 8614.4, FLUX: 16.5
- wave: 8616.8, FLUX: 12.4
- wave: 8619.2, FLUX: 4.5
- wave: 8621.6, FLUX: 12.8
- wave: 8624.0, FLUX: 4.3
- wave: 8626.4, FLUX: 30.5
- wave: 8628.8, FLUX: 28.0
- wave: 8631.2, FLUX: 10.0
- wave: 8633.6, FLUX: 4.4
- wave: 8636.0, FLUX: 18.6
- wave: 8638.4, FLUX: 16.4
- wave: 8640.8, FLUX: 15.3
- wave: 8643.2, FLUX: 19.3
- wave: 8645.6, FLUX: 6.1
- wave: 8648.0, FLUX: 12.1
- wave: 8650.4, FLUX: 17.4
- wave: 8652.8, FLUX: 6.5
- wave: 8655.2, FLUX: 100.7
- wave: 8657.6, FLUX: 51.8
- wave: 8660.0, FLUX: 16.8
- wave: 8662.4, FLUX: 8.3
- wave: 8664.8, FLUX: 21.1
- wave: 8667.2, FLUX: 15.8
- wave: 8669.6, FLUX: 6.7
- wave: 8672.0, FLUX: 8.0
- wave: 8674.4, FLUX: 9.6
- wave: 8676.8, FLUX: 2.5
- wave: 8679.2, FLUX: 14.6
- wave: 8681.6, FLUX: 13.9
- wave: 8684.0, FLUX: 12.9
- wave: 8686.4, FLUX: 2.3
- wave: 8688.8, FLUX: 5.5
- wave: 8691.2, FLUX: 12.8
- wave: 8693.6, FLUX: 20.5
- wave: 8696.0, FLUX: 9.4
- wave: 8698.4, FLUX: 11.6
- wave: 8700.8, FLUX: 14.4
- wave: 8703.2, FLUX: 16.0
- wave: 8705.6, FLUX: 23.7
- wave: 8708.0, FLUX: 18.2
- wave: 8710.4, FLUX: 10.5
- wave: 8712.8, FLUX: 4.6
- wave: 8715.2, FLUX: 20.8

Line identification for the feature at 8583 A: [S II]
